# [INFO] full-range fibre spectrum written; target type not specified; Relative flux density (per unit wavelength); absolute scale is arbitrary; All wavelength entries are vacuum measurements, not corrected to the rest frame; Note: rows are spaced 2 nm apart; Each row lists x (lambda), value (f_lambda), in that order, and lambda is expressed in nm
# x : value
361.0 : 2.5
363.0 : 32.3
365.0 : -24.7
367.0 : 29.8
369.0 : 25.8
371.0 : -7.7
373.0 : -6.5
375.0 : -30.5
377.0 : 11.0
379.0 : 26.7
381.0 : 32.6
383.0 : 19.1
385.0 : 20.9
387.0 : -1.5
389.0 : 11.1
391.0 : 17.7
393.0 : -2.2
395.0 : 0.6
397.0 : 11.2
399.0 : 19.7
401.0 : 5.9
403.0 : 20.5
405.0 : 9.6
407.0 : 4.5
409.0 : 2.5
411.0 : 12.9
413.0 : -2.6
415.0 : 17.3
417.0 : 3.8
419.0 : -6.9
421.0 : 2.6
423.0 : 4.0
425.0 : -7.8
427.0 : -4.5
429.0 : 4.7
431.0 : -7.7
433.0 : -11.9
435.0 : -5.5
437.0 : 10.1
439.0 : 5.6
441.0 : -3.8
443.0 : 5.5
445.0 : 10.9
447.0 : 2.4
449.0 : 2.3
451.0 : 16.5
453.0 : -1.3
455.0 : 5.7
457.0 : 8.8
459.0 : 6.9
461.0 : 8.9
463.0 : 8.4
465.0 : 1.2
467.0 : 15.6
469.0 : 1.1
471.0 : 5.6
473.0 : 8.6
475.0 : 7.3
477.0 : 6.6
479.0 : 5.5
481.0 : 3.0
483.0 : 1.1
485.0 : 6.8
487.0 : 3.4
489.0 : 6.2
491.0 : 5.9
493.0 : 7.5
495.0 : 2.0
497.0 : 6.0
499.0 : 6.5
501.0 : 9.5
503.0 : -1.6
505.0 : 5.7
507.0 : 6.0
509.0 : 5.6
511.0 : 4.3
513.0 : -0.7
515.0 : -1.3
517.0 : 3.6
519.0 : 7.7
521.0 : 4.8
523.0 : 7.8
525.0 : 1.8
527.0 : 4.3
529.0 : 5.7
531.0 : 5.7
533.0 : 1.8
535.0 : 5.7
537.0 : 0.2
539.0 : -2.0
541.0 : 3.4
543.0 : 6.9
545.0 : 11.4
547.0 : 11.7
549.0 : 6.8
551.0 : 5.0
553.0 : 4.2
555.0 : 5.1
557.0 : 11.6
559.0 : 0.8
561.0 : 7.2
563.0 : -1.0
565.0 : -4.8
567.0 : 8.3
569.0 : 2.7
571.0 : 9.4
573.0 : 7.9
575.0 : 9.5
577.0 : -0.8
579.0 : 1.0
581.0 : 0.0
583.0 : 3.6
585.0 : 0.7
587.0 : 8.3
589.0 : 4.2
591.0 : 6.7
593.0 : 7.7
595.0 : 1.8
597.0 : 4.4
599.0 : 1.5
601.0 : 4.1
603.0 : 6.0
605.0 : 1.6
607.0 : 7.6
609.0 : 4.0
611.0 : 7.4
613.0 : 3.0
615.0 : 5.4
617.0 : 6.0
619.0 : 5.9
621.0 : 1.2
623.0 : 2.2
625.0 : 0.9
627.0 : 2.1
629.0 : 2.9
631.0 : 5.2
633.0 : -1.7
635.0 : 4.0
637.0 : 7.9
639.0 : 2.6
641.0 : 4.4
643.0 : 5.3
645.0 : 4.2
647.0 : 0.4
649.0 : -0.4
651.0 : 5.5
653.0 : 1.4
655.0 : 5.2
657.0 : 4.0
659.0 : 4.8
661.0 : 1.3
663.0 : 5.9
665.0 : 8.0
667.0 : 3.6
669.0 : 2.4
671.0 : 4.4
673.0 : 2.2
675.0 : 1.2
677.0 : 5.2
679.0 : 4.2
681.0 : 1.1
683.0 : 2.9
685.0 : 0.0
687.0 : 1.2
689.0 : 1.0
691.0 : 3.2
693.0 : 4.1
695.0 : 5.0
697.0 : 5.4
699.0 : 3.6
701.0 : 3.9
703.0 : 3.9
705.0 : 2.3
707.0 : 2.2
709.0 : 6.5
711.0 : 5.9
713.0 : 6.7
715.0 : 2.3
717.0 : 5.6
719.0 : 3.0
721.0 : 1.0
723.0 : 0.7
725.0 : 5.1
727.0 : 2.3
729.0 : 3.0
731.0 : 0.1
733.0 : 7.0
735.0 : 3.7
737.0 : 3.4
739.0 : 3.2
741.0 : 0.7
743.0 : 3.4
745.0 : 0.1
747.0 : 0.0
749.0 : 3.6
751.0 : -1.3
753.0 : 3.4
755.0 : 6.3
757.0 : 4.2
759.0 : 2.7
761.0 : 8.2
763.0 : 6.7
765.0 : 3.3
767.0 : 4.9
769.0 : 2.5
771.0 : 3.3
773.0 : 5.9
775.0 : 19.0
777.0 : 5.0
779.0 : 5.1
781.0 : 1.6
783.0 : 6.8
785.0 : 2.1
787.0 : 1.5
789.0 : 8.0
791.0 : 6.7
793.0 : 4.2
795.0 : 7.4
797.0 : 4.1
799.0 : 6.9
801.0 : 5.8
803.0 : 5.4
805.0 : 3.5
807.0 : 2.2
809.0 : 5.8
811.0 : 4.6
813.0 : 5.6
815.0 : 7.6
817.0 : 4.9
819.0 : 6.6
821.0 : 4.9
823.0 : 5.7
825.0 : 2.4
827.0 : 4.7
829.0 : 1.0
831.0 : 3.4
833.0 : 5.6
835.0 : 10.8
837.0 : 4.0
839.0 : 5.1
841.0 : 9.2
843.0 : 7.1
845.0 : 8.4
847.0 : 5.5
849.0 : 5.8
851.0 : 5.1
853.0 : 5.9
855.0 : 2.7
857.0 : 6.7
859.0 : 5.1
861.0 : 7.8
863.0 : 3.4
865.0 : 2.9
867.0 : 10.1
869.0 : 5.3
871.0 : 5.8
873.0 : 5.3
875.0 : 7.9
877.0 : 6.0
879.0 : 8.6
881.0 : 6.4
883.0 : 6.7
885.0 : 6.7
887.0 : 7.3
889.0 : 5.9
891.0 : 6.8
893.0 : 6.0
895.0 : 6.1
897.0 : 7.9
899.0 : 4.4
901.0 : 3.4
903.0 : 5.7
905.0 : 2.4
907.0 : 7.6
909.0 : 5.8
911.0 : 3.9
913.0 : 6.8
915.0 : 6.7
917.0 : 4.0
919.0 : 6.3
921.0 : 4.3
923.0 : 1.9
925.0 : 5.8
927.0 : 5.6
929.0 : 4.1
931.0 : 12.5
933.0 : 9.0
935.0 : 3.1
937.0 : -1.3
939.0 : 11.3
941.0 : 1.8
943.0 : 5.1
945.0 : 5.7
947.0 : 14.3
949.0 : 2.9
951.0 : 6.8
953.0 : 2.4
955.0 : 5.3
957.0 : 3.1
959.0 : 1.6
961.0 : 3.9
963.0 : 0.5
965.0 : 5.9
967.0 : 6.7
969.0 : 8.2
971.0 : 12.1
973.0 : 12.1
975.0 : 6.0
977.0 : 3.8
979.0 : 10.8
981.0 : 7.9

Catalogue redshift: 1.08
